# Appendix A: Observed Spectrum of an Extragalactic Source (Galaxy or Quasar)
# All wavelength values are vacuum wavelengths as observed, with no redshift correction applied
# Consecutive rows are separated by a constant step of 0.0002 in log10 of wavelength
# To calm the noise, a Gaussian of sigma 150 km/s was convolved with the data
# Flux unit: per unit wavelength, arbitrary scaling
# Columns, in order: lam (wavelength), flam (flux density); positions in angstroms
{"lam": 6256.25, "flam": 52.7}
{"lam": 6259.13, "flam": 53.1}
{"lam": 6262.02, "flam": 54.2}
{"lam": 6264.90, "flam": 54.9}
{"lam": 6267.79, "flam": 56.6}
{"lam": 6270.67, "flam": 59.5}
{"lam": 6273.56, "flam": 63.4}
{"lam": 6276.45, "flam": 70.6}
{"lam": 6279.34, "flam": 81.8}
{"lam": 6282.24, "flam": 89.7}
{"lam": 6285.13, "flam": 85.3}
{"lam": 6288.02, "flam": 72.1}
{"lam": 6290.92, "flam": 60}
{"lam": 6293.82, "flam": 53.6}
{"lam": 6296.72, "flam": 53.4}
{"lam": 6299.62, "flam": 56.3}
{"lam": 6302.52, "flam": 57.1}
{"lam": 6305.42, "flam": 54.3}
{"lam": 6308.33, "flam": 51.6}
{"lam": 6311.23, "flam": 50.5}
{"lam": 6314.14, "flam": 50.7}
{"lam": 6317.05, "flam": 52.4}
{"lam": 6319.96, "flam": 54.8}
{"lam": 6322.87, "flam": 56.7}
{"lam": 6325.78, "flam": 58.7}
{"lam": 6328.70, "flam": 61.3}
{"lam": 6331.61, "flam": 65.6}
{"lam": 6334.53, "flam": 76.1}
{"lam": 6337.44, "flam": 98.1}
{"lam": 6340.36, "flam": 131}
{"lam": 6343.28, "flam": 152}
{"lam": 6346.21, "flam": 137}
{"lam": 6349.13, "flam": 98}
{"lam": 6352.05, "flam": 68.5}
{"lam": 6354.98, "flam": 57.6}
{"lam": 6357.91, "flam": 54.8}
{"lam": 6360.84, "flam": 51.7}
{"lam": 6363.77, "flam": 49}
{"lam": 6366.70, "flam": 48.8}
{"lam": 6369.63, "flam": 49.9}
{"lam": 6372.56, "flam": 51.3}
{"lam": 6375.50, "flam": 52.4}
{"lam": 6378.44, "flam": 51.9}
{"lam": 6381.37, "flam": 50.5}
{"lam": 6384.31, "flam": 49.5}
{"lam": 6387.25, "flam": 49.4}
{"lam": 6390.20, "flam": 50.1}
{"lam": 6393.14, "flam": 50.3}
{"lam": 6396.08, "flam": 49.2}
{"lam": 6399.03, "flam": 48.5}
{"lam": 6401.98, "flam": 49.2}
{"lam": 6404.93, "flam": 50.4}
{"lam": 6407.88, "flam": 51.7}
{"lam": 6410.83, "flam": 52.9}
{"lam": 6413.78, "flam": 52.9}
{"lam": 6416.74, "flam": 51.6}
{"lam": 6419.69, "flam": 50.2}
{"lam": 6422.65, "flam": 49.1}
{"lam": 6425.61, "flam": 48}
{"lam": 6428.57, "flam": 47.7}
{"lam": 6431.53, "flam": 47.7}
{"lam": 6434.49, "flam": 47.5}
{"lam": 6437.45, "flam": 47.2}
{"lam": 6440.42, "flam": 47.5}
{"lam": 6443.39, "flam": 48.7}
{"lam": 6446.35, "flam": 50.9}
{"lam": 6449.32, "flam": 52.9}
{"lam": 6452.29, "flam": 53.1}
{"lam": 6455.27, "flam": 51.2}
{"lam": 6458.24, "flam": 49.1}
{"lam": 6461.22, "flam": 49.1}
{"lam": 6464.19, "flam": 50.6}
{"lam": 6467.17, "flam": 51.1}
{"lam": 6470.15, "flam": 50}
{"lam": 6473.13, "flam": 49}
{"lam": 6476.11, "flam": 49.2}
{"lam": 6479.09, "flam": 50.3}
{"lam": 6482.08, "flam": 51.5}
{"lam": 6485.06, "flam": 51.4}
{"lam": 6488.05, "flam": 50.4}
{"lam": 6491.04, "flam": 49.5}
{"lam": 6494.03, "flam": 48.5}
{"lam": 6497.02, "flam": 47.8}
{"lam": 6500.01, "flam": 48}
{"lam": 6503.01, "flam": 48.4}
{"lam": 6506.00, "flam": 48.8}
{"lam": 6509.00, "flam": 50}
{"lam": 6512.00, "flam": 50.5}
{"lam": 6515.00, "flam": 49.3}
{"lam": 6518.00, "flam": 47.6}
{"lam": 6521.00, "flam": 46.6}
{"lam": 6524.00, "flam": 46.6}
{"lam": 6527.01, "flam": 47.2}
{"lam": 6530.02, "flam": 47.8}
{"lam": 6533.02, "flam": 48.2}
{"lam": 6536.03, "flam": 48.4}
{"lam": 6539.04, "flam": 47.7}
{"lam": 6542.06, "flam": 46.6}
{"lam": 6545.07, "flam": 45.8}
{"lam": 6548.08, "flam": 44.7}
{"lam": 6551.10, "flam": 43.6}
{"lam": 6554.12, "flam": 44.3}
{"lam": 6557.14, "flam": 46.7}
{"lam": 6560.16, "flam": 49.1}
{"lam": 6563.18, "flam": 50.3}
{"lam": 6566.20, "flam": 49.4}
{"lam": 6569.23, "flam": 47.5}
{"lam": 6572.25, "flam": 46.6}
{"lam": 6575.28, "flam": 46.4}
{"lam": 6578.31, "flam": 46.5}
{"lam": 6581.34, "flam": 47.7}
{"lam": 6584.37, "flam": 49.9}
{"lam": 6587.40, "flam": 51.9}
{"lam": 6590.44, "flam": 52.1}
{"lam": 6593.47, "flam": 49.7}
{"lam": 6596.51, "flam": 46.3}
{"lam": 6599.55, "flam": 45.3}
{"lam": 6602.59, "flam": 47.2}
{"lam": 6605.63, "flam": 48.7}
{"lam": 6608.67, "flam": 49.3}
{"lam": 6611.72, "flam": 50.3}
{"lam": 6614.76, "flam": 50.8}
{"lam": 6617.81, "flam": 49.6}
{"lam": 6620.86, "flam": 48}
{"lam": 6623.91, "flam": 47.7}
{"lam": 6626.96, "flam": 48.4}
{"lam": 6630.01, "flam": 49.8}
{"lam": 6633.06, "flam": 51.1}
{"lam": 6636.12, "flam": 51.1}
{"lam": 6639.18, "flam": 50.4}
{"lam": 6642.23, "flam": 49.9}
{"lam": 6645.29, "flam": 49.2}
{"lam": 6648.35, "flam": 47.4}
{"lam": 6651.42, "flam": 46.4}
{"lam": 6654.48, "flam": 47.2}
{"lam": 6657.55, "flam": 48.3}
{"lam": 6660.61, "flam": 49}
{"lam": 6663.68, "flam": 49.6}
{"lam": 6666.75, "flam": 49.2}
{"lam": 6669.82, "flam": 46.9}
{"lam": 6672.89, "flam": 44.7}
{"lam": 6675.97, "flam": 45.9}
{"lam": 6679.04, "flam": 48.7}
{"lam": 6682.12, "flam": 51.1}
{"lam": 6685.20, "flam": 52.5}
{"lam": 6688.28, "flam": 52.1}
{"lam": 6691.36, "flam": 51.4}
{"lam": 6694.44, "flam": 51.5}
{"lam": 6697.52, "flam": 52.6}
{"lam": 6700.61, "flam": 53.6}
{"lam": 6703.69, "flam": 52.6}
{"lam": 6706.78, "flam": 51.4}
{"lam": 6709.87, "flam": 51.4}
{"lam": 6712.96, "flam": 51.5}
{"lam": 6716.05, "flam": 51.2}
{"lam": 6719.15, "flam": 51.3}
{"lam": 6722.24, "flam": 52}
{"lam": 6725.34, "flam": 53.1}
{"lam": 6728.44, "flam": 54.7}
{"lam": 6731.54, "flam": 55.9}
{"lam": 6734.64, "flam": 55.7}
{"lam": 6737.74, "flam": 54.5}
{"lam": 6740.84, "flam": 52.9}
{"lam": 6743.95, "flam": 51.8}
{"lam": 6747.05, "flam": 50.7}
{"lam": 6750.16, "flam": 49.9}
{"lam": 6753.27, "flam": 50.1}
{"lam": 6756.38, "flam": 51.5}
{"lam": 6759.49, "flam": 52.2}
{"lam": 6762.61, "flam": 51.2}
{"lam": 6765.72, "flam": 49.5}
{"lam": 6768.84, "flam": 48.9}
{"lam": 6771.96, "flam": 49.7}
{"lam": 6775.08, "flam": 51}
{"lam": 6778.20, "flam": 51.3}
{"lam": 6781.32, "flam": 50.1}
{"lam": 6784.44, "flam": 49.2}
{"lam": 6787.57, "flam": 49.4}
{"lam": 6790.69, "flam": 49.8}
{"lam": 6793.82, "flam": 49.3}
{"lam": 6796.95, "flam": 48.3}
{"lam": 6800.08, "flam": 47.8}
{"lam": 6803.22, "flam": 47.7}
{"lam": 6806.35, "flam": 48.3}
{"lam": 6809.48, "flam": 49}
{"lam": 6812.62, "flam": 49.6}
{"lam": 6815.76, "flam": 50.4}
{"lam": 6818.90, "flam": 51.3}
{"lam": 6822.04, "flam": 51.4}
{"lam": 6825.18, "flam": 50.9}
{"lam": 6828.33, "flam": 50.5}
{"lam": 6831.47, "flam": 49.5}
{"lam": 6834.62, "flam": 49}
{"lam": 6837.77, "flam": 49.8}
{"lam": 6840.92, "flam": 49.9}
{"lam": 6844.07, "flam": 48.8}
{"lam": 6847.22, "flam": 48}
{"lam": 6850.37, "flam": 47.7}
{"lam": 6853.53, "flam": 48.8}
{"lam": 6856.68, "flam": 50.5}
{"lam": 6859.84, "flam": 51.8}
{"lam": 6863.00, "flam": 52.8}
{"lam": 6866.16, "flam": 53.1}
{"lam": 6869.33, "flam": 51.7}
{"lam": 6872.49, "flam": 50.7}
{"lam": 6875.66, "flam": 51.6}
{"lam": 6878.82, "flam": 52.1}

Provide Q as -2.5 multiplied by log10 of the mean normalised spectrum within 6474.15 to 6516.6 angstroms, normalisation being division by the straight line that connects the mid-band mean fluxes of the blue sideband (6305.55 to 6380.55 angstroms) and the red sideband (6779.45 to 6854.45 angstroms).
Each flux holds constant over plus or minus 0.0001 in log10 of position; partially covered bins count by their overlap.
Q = 0.25 mag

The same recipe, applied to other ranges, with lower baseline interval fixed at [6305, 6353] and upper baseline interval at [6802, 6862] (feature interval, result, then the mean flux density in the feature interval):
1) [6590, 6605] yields 0.30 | 47.9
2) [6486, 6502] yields 0.37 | 48.9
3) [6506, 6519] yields 0.34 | 49.3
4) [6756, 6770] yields 0.06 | 50.6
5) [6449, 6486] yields 0.36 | 50.6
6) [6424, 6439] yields 0.45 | 47.6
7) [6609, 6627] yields 0.25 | 49.2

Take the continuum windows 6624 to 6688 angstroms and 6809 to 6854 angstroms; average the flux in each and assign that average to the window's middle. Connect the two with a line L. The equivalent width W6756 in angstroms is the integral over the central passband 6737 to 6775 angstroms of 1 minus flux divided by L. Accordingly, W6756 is -1.3 angstroms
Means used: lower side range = 48.9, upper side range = 49.7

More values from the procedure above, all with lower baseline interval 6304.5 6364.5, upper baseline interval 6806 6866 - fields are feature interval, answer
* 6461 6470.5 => 2.4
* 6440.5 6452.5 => 3.1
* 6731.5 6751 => 0.5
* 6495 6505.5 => 2.8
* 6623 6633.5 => 1.9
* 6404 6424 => 5.3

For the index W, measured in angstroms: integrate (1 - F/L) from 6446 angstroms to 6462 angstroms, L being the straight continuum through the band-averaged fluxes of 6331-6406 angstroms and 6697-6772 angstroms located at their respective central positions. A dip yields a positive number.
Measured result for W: 3.11 angstroms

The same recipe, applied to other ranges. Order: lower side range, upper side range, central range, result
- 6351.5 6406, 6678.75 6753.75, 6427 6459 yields 1.4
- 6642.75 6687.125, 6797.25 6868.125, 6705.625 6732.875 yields -2.0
